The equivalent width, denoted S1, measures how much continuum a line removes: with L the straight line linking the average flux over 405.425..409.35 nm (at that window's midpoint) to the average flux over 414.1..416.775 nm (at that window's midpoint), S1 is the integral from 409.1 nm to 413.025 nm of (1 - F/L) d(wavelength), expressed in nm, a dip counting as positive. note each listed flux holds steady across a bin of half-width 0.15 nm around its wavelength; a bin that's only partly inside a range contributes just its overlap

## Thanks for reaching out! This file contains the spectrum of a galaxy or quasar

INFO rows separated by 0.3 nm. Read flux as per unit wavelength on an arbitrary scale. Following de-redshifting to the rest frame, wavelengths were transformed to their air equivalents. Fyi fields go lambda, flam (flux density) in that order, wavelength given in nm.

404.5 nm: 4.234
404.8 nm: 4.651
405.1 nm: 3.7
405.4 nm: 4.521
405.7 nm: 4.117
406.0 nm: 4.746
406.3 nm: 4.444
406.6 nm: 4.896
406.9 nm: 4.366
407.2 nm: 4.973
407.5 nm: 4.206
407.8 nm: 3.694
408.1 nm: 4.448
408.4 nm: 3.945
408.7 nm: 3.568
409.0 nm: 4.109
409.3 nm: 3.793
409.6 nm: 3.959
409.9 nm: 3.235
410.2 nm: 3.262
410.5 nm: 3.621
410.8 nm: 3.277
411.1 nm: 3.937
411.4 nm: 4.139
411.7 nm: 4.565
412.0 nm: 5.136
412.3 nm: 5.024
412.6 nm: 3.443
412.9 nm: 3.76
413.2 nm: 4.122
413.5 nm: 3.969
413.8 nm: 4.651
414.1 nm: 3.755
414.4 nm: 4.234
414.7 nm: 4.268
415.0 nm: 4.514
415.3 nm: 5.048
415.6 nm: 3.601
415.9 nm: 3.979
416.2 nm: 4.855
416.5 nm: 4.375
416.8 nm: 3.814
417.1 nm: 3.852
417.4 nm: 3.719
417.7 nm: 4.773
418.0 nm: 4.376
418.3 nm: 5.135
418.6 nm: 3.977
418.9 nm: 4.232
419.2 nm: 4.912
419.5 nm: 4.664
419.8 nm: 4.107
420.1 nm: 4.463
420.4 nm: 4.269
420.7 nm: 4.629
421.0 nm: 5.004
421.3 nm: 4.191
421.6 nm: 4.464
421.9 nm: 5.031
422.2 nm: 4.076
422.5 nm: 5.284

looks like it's 0.32 nm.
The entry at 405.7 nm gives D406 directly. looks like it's 4.117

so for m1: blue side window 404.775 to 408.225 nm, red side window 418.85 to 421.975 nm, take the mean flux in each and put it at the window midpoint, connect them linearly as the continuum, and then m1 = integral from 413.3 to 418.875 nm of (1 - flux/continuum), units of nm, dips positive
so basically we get 0.28 nm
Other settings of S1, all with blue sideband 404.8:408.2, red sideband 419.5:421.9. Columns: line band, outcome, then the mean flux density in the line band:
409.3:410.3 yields 0.20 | 3.54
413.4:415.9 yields 0.12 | 4.24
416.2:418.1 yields 0.11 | 4.2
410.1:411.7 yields 0.24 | 3.75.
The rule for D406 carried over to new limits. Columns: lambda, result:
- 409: 4.109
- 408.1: 4.448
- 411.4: 4.139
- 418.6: 3.977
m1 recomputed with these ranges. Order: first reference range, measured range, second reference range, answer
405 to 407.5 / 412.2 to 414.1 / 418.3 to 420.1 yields 0.15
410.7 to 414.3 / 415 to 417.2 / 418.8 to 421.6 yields 0.04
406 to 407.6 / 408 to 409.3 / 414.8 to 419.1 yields 0.16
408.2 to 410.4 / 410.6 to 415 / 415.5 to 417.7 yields -0.31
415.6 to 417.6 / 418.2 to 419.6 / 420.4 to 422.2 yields -0.08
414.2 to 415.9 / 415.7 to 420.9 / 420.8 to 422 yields 0.13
